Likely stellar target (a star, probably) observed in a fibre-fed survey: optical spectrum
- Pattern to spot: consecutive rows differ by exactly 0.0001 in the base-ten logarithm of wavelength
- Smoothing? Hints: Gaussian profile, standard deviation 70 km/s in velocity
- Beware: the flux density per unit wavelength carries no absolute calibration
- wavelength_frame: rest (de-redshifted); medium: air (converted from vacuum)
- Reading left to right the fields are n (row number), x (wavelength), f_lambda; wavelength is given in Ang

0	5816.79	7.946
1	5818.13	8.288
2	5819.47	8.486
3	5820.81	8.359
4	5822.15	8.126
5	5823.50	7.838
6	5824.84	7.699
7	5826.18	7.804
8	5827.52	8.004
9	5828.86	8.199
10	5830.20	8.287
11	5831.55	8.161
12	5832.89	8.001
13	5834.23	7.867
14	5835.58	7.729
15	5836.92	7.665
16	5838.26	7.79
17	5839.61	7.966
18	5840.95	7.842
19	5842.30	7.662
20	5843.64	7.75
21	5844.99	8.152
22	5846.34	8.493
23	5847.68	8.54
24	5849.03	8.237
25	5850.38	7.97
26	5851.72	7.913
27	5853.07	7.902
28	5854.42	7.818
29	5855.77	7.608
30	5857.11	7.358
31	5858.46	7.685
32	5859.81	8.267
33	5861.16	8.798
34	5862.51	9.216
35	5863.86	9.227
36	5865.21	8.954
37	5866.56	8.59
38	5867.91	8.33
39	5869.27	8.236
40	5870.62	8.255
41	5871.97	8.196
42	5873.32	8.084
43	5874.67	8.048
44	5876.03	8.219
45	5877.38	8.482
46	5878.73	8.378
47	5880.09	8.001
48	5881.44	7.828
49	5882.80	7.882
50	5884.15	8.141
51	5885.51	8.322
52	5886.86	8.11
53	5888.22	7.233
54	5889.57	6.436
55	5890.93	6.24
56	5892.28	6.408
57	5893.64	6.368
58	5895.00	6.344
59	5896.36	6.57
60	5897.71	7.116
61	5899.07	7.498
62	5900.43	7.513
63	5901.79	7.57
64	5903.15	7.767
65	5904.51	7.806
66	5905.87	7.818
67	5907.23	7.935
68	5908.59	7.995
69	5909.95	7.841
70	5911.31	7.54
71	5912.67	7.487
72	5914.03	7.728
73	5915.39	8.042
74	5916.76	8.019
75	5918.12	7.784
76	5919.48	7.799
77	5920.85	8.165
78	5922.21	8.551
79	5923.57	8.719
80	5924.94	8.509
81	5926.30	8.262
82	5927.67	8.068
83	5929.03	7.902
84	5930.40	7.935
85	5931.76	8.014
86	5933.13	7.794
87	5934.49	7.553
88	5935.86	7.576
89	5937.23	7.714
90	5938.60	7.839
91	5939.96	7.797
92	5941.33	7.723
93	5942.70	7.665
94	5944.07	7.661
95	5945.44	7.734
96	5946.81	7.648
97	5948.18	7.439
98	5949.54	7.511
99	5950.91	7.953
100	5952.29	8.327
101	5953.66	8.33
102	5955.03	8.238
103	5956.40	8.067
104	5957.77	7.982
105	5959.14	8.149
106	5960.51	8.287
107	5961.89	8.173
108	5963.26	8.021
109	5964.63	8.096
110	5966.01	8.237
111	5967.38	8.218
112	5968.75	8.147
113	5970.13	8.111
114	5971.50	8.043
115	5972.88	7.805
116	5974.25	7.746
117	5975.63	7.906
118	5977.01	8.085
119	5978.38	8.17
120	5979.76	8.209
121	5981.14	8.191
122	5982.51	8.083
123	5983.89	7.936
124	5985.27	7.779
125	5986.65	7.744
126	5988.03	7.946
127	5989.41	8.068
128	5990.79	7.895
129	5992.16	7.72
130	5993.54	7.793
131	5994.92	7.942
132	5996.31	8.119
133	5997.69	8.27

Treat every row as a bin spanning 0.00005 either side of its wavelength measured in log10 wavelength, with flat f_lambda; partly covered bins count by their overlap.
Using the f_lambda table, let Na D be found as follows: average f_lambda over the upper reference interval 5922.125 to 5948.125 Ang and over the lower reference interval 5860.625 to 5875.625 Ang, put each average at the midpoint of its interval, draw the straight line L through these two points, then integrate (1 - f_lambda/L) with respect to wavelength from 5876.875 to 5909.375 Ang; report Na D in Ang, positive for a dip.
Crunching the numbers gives 3.17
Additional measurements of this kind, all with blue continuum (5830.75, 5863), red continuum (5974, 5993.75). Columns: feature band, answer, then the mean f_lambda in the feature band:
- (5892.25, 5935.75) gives 1.45 Ang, 7.72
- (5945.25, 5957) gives 0.07 Ang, 7.92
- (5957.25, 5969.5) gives -0.28 Ang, 8.15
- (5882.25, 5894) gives 1.09 Ang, 7.26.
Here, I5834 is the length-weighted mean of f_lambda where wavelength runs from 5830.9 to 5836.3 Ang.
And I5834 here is 7.94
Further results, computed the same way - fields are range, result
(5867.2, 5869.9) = 8.26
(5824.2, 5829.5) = 7.93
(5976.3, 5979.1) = 8.12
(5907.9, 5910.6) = 7.92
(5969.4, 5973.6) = 7.99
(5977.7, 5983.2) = 8.16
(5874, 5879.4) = 8.28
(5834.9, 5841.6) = 7.8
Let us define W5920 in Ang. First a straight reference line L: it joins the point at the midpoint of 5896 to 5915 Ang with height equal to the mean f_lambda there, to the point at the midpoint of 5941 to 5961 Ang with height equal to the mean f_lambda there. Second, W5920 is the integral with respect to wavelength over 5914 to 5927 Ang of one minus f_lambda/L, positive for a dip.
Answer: -0.8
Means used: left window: 7.61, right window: 7.92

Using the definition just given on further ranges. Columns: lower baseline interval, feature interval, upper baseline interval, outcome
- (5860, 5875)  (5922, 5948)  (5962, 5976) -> 1.0 Ang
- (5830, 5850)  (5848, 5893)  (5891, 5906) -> -2.9 Ang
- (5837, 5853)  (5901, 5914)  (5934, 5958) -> 0.2 Ang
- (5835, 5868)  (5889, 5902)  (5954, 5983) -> 2.1 Ang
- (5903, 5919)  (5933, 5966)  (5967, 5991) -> 0.1 Ang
